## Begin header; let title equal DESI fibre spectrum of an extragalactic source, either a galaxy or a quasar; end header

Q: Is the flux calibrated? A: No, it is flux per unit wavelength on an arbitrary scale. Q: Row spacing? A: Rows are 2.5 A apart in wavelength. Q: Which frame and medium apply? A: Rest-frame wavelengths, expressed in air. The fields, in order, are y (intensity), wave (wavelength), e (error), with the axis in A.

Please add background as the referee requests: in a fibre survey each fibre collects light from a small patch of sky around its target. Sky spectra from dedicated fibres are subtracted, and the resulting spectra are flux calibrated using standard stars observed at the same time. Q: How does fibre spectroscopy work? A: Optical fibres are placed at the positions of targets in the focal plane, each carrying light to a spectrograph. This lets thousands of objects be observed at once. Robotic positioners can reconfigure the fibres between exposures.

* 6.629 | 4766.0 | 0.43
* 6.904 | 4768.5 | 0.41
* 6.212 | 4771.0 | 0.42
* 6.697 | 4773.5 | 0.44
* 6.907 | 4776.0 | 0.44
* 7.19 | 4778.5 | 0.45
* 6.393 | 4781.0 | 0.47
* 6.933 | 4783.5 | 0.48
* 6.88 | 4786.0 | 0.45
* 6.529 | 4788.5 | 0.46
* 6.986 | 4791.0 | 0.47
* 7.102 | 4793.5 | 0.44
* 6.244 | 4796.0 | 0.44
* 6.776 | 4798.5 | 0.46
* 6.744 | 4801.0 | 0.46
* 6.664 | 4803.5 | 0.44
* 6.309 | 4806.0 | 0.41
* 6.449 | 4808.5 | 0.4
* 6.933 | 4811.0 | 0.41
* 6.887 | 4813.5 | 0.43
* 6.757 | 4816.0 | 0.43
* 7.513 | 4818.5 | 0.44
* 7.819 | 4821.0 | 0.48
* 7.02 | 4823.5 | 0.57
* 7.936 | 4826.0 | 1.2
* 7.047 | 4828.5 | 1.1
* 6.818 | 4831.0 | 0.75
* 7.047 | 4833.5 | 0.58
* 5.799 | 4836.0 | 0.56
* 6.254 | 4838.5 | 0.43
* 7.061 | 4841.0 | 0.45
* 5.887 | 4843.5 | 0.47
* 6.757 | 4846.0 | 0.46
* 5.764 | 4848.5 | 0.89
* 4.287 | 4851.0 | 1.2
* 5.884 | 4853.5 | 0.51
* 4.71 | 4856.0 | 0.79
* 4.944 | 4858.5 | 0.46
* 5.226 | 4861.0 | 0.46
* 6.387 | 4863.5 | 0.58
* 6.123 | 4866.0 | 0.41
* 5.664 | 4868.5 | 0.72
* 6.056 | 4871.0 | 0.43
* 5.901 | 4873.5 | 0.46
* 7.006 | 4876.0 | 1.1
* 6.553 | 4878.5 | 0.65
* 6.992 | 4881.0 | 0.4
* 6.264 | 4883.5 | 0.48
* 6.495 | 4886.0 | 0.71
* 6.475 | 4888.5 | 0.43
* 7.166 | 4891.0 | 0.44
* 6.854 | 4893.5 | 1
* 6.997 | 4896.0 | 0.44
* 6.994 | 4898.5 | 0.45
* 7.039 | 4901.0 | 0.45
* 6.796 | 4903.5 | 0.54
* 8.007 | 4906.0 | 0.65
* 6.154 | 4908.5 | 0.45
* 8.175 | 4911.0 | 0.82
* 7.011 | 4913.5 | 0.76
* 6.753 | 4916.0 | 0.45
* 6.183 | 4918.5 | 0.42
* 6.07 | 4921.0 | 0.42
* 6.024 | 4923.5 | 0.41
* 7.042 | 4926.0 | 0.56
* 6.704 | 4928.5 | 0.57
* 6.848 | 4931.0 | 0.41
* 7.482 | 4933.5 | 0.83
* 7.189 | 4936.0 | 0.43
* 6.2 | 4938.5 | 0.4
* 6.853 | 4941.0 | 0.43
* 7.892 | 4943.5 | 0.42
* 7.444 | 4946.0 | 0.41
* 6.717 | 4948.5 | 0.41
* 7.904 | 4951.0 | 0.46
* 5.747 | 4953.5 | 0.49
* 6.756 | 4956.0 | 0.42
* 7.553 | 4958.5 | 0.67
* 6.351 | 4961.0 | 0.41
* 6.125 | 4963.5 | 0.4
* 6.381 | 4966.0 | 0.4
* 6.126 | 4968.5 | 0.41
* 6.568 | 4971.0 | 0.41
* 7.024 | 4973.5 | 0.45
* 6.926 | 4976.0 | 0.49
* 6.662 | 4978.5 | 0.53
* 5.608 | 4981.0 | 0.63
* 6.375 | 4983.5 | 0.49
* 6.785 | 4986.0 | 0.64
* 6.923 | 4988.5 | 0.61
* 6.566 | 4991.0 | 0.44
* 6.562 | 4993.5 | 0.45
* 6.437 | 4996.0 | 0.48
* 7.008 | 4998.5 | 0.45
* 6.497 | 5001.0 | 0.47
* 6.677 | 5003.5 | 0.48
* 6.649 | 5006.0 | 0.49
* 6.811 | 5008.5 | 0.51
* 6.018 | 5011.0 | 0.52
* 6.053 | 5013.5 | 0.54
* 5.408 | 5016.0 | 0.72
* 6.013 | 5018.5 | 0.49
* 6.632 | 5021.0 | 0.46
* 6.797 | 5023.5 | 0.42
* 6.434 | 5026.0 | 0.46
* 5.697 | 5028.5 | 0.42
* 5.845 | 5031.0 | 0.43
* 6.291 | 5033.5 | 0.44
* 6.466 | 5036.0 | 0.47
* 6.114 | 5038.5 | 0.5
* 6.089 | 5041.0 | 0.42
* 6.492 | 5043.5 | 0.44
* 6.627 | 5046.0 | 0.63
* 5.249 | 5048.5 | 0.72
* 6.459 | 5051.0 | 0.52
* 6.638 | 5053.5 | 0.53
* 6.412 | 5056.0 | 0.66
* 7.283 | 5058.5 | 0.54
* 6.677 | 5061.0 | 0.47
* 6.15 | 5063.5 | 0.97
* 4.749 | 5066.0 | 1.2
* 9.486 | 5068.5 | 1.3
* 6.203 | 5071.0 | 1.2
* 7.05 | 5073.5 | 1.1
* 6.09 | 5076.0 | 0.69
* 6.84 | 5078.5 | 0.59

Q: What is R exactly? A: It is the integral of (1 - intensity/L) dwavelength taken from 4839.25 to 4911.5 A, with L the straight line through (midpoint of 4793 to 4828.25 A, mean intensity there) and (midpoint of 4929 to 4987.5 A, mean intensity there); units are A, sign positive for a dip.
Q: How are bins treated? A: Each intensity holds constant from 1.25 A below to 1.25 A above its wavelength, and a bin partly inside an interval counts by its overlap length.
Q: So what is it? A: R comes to 5.4 A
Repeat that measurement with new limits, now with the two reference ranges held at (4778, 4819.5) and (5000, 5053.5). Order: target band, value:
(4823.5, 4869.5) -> 3.8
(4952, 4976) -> -0.6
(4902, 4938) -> -2.1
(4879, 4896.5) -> -0.4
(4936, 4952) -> -1.8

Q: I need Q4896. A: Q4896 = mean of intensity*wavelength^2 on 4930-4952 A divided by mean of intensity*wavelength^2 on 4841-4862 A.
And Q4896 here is 1.3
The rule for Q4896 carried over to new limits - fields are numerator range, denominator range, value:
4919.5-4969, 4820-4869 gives 1.14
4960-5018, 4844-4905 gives 1.09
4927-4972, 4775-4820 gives 1.07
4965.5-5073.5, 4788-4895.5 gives 1.07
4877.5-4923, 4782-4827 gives 1.03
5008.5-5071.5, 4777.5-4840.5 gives 1.02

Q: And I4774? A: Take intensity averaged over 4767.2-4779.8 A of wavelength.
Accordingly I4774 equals 6.78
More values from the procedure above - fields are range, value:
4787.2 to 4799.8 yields 6.73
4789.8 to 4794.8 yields 7.04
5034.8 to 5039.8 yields 6.29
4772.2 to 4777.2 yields 6.8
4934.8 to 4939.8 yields 6.69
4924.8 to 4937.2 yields 7.05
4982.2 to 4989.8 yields 6.69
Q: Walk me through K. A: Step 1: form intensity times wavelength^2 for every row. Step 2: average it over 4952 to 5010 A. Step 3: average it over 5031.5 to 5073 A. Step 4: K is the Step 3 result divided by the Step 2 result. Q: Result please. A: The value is 1.0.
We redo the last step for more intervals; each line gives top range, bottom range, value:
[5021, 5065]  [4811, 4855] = 1.04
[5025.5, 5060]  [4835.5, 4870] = 1.18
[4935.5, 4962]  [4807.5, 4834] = 1.03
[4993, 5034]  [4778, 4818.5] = 1.02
